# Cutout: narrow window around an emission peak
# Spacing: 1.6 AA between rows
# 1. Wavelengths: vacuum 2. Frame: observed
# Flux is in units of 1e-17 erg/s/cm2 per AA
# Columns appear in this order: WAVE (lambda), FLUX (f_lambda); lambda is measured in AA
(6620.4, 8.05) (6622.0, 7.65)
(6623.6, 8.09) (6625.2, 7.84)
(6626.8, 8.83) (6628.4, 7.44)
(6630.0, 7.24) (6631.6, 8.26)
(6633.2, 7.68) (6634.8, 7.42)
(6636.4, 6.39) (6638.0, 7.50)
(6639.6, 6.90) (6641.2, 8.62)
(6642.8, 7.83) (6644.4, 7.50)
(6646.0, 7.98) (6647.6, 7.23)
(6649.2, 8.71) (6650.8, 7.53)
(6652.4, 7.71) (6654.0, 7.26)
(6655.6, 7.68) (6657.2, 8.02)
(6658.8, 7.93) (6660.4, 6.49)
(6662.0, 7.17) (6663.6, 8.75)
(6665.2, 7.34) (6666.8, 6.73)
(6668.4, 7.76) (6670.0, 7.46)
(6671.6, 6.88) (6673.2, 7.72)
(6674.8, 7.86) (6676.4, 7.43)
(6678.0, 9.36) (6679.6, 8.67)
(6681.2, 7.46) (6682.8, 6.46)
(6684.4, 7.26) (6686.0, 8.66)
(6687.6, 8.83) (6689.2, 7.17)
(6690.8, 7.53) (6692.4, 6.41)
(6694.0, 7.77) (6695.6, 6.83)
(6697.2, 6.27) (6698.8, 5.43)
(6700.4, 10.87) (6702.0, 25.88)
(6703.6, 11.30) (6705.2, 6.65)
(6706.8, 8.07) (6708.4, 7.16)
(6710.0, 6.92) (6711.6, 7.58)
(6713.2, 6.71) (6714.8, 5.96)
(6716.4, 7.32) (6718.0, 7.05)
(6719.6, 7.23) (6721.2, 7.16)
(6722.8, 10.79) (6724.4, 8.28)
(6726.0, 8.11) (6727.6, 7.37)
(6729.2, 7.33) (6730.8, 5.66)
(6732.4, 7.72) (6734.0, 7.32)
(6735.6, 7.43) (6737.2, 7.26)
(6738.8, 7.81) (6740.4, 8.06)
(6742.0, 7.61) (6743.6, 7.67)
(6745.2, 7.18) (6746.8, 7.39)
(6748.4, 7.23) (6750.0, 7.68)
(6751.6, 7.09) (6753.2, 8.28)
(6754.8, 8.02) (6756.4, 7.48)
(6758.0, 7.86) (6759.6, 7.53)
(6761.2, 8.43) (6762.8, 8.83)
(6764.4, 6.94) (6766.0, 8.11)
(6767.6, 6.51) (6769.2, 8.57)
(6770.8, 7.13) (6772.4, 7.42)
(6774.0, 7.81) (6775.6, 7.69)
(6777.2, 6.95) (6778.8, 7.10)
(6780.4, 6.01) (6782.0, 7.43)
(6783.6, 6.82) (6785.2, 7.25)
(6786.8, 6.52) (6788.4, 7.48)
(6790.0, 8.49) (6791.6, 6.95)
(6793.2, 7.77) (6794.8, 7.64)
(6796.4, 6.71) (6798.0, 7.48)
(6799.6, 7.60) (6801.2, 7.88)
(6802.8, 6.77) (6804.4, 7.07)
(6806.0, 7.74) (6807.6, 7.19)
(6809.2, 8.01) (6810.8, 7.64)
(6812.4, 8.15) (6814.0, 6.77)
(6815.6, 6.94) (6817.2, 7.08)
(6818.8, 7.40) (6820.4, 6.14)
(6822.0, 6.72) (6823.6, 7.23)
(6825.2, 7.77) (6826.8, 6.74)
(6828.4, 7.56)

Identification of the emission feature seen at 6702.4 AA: H-alpha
